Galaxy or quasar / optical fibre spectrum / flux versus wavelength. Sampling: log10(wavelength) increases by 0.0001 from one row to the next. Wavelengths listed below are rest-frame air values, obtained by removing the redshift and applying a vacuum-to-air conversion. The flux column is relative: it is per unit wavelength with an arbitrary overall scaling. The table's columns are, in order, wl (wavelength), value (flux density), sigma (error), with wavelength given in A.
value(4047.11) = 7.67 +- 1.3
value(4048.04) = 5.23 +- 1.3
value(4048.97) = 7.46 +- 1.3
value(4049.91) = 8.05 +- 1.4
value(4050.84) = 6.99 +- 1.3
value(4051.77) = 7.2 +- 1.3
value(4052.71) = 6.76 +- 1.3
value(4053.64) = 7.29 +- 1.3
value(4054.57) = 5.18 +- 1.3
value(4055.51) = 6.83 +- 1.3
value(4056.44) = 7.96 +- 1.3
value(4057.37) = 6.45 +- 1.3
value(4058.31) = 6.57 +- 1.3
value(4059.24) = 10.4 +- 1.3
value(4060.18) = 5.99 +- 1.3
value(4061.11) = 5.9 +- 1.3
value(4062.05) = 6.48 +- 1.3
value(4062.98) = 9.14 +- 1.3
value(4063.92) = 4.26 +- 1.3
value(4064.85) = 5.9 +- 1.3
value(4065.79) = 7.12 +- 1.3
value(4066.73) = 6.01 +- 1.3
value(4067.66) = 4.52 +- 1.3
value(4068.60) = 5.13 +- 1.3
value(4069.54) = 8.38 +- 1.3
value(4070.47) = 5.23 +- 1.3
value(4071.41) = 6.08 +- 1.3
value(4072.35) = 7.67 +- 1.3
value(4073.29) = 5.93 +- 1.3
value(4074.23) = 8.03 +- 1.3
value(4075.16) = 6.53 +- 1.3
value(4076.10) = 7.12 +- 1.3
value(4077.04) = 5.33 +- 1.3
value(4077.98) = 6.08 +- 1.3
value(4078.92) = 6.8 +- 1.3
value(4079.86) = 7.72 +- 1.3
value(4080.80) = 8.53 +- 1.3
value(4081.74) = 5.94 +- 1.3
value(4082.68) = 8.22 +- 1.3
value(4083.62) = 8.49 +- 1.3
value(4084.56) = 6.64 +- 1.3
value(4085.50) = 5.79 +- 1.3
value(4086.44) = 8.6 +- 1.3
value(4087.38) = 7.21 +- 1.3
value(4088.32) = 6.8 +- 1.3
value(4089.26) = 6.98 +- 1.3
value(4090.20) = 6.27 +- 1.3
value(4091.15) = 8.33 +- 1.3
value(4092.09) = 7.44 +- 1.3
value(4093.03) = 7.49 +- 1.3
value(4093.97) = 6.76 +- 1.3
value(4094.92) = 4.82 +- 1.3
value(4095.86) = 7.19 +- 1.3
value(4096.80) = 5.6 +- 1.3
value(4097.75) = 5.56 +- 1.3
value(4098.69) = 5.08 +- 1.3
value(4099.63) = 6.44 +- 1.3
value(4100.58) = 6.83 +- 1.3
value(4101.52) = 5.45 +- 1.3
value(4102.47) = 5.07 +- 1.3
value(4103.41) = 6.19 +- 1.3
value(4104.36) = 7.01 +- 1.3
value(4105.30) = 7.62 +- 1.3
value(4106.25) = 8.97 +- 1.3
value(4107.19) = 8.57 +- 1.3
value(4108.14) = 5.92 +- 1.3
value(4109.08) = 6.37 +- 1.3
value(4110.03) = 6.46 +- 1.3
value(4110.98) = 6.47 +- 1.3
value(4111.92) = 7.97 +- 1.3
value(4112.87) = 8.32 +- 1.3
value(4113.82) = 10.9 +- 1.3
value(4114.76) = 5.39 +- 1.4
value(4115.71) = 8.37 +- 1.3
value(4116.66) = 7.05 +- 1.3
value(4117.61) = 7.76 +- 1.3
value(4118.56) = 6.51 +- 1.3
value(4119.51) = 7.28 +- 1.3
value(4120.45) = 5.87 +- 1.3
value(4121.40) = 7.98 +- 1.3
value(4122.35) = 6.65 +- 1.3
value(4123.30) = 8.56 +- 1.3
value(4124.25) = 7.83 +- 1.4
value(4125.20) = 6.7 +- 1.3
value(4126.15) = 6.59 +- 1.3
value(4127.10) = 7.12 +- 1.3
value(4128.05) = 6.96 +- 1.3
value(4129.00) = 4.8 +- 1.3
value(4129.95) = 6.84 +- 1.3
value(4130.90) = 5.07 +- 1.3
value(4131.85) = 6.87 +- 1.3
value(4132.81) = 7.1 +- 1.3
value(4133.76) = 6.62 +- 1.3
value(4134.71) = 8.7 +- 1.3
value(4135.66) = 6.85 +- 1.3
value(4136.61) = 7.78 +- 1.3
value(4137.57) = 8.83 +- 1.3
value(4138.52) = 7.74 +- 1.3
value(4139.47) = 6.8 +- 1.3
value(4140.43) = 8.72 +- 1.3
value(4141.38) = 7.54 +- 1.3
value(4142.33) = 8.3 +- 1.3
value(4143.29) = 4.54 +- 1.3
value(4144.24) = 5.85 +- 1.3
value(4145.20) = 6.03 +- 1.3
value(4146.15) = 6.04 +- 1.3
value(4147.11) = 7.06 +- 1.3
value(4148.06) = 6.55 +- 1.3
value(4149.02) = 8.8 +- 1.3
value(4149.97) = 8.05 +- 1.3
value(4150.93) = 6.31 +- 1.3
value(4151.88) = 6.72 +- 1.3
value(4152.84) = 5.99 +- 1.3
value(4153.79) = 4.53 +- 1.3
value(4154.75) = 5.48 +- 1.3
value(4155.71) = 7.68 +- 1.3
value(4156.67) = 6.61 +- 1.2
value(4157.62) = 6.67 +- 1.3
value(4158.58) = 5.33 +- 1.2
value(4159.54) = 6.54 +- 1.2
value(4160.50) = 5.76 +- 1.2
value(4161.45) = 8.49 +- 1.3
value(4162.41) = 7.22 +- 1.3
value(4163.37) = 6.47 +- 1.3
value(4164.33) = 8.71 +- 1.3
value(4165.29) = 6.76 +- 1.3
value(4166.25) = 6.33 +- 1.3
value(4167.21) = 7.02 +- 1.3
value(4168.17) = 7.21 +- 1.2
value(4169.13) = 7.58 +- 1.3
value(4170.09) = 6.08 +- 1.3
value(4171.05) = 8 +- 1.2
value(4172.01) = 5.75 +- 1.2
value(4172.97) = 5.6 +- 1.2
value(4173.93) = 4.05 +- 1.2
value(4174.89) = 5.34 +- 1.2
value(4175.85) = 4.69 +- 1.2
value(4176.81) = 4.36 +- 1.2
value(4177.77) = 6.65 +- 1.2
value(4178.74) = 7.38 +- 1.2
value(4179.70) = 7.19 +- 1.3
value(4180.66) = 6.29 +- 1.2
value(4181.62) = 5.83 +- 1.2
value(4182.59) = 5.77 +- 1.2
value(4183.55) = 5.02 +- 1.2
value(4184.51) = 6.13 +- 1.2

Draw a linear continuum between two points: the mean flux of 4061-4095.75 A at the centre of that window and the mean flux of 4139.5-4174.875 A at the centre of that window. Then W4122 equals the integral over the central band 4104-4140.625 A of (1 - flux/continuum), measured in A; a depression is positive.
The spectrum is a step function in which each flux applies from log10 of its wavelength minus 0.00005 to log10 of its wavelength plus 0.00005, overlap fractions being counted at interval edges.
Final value -3.08 A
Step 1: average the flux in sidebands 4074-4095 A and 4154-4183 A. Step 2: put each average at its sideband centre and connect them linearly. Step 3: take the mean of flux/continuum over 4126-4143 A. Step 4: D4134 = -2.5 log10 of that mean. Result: -0.08 mag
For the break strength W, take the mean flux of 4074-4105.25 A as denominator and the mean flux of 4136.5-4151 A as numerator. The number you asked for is 1.1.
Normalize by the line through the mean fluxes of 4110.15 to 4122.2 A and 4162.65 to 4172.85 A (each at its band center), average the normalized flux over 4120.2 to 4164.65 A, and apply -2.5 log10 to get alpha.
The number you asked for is 0.045 mag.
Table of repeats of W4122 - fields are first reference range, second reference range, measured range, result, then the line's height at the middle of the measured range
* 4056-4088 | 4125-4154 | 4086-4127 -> -0.9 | 6.85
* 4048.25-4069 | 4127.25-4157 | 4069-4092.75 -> -1.1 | 6.73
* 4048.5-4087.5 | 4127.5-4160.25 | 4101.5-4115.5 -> -0.8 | 6.81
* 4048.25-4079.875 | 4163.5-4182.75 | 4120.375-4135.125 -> -1.0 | 6.49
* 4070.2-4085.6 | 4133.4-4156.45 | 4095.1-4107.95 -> 0.7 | 6.91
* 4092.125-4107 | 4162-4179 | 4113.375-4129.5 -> -1.8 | 6.45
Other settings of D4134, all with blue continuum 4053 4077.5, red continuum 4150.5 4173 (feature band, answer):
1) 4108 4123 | -0.10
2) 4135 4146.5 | -0.08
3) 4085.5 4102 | 0.00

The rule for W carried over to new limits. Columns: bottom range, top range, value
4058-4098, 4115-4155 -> 1.03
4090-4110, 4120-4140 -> 1.07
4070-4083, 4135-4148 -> 1.04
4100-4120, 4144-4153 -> 0.95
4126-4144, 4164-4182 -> 0.90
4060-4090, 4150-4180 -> 0.96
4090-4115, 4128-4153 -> 1.01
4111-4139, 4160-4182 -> 0.89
